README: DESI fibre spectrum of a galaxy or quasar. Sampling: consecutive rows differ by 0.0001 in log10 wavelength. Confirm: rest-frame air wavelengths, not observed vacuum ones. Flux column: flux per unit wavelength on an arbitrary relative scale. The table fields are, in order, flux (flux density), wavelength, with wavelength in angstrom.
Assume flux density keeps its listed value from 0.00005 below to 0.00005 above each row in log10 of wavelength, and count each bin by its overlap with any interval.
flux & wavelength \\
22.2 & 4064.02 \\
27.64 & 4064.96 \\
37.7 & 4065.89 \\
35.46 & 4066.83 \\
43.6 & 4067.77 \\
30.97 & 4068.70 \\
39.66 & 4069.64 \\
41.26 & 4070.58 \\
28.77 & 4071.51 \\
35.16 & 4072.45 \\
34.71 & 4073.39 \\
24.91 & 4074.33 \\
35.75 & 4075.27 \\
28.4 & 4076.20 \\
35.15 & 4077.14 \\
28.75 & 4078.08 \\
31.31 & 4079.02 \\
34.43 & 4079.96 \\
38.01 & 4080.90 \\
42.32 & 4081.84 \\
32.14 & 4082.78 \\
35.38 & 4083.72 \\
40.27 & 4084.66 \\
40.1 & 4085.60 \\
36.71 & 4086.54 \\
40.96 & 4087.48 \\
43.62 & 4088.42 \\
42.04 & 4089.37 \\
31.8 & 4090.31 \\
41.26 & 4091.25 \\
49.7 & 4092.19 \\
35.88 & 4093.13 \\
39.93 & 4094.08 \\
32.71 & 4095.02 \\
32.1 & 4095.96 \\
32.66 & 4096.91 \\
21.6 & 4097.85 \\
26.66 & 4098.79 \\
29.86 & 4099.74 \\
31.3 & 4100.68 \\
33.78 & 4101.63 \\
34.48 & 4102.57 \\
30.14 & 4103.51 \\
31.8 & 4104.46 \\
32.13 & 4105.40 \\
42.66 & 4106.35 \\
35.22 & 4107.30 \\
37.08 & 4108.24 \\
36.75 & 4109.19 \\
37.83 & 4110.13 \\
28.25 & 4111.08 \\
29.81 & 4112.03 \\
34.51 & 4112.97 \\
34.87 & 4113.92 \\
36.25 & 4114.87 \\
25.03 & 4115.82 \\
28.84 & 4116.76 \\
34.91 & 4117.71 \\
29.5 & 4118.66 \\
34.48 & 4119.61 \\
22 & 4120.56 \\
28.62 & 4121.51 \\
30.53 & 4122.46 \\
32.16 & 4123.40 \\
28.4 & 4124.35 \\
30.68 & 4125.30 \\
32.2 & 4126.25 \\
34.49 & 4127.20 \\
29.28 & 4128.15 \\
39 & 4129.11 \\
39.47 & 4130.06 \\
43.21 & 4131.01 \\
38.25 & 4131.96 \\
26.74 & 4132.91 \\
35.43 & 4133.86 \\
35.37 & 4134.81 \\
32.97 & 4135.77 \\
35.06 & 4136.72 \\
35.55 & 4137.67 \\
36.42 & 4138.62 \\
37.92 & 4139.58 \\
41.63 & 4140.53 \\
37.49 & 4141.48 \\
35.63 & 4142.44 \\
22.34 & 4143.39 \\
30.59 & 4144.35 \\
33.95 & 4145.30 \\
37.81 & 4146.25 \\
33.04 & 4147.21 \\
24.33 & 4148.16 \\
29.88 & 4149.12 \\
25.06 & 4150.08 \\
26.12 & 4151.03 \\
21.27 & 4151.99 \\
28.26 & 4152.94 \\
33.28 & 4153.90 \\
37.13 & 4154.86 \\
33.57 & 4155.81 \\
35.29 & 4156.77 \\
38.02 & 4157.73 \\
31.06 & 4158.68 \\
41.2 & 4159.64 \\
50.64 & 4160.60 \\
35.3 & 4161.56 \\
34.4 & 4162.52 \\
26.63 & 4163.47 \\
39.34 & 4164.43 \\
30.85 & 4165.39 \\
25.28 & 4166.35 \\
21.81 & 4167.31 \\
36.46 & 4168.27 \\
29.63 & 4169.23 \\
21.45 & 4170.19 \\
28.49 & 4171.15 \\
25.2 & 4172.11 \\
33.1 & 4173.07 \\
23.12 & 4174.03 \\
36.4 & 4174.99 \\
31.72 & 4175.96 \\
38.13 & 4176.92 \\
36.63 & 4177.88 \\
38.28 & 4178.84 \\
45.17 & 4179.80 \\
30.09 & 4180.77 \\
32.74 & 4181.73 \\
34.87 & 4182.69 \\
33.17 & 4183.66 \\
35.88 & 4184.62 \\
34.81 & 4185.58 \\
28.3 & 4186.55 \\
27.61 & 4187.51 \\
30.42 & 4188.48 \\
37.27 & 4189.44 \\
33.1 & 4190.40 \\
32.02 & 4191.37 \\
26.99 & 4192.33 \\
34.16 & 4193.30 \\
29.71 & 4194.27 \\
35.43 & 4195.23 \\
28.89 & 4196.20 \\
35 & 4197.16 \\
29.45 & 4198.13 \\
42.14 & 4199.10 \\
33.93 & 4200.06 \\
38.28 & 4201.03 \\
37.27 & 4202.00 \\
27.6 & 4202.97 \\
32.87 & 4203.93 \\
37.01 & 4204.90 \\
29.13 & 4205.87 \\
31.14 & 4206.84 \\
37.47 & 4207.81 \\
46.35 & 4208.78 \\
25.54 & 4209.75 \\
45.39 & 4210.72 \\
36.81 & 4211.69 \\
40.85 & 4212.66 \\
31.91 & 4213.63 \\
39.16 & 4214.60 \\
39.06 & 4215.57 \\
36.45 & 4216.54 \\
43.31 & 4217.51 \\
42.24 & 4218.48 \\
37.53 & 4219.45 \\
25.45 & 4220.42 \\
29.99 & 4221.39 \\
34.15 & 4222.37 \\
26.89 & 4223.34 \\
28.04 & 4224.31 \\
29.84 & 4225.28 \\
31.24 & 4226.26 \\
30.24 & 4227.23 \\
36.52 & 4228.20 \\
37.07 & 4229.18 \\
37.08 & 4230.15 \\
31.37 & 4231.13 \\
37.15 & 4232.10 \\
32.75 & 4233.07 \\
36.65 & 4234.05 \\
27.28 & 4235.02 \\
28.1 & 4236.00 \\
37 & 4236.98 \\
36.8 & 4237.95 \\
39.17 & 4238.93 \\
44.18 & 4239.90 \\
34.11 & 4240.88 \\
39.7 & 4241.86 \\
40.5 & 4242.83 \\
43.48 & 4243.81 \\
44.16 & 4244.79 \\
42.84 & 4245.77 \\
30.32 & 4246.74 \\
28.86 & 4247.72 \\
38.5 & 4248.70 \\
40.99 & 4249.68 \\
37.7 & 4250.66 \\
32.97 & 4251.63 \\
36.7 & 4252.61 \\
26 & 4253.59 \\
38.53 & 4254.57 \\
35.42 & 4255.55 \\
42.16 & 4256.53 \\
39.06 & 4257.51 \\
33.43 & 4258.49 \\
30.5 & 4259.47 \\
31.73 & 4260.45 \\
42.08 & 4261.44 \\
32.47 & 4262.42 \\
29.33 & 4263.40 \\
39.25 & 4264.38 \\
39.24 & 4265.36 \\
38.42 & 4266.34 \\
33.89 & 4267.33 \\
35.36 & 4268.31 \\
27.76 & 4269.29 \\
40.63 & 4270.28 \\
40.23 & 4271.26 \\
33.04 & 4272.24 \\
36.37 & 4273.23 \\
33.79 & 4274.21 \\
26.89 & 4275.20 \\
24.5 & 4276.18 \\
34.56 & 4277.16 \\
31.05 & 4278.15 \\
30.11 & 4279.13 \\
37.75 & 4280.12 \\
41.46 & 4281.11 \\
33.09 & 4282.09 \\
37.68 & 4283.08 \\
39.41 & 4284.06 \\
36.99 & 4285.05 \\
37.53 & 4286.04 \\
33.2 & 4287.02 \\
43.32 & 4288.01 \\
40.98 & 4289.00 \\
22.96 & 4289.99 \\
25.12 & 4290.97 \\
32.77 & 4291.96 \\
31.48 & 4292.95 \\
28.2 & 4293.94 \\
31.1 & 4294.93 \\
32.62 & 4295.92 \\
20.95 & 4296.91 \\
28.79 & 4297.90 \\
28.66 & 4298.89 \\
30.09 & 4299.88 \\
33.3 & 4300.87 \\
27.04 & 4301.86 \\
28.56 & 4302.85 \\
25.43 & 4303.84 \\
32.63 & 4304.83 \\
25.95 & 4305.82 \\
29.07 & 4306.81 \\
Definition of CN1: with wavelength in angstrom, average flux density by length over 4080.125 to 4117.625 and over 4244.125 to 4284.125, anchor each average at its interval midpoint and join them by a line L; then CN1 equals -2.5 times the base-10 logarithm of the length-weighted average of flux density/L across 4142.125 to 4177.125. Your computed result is 0.12 mag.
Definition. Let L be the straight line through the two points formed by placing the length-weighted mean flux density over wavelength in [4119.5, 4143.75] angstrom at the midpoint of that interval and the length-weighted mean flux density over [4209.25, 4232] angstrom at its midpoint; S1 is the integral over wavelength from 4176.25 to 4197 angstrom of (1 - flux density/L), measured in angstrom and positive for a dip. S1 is 0.5 angstrom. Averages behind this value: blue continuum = 33.7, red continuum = 34.7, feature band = 33.5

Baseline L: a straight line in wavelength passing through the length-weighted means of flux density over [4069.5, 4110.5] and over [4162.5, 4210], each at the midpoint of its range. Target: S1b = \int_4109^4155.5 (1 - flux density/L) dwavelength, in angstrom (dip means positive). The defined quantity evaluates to 2.1 angstrom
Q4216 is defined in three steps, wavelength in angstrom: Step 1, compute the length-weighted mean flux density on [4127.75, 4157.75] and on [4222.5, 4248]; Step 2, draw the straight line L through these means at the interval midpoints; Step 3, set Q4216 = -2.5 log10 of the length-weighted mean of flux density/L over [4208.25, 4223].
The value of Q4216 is -0.06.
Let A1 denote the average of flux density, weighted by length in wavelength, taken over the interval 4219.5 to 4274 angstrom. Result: 35.2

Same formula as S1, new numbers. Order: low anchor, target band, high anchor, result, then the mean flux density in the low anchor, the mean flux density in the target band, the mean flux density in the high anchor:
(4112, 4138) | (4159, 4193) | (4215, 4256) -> 1.25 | 32.8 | 32.8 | 35.4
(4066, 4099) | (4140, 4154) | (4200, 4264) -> 1.92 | 35.6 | 30.7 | 35.4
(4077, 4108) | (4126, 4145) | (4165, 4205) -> -0.56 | 35.4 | 35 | 32.4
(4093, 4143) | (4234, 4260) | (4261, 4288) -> -1.20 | 33.4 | 36.5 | 35.2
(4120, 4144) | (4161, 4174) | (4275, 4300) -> 1.41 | 33.6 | 29.7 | 32.5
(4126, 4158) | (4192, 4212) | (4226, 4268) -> 0.29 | 33.4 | 34.3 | 36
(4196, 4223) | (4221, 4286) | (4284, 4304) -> -3.55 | 35.5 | 35.1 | 31.3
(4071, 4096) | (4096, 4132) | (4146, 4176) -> 1.76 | 36.1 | 32.5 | 31.3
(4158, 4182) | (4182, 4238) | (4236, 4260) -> 1.69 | 33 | 34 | 37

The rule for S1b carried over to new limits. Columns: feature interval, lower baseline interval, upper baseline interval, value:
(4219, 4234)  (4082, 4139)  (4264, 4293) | 0.89 angstrom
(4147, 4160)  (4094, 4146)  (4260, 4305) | 0.77 angstrom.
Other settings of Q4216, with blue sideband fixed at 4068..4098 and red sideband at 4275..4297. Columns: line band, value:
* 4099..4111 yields 0.045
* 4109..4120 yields 0.093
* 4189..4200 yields 0.037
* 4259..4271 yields -0.057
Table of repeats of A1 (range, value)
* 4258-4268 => 35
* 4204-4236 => 34.6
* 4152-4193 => 32.8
